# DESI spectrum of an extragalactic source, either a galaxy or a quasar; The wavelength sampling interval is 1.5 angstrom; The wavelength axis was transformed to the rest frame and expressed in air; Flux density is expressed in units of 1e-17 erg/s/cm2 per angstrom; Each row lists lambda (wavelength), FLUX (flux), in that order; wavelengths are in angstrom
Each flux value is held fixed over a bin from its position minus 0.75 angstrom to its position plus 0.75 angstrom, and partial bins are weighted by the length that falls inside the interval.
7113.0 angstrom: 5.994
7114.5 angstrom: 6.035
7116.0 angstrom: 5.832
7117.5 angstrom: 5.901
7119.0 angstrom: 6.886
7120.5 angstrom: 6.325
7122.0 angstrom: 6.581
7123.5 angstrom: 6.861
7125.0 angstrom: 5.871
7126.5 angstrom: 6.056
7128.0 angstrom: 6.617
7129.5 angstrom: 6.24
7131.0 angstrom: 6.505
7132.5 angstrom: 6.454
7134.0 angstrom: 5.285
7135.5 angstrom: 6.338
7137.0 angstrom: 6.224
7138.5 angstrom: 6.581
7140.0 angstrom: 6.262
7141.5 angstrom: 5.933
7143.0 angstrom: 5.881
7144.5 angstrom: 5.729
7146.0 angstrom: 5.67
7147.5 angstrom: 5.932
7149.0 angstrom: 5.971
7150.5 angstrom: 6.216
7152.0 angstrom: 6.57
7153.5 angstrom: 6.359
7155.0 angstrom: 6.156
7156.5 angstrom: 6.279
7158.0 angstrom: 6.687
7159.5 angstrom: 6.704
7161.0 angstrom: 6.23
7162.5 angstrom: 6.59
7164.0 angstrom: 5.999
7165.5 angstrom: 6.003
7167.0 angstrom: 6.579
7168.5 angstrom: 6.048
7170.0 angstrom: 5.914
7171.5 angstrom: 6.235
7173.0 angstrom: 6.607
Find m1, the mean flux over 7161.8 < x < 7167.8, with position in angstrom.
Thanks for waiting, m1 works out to 6.29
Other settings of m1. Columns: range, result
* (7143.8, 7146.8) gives 5.7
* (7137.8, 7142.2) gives 6.26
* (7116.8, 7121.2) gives 6.38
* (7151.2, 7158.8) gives 6.41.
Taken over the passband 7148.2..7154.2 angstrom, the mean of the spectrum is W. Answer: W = 6.28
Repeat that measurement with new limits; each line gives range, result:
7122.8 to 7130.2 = 6.33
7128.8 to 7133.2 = 6.4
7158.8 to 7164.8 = 6.37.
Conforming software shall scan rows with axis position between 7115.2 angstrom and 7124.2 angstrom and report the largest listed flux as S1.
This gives 6.886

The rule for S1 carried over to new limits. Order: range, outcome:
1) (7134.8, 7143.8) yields 6.581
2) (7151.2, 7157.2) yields 6.57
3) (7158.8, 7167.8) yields 6.704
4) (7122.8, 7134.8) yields 6.861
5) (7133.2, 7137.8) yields 6.338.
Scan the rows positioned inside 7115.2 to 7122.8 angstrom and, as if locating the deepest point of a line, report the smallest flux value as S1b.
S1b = 5.832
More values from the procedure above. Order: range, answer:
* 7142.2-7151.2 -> 5.67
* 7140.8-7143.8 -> 5.881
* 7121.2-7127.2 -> 5.871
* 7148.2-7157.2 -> 5.971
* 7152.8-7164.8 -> 5.999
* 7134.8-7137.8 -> 6.224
